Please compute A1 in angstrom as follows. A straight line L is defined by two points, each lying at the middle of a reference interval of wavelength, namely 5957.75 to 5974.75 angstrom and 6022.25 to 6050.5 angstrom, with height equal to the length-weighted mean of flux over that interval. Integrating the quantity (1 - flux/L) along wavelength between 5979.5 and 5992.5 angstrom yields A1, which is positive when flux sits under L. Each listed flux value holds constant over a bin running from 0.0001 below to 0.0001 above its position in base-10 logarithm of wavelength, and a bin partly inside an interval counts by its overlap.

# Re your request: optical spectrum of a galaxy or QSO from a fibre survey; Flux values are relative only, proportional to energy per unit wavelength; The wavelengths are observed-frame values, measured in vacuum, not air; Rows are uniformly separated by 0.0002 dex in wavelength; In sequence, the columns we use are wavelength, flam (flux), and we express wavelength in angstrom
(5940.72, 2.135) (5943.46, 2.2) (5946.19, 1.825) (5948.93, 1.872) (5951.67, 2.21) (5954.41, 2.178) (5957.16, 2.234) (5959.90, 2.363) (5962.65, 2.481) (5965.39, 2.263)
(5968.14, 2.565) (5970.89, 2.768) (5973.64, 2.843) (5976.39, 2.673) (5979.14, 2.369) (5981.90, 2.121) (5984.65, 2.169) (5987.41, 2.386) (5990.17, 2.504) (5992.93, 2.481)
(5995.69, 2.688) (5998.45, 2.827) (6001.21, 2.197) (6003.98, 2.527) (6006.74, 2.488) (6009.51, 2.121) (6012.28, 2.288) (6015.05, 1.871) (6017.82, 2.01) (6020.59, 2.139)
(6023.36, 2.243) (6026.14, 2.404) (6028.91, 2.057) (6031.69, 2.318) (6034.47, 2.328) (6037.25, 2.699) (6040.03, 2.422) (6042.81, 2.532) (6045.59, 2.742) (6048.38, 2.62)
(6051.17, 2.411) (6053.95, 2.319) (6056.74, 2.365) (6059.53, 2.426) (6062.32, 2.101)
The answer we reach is 1.0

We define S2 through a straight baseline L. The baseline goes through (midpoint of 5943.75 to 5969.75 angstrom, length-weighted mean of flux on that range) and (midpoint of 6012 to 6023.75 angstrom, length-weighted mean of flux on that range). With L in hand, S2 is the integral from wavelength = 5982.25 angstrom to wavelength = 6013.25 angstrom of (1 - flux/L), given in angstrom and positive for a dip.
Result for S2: -4.17 angstrom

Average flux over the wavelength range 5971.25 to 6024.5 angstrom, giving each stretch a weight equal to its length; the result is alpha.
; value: 2.37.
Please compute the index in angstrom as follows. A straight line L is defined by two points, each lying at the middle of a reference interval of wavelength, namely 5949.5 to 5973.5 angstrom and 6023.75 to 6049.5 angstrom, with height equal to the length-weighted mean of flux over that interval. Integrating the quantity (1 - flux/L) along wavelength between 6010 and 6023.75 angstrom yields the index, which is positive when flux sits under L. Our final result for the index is 1.9 angstrom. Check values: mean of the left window 2.39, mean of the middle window 2.1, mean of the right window 2.45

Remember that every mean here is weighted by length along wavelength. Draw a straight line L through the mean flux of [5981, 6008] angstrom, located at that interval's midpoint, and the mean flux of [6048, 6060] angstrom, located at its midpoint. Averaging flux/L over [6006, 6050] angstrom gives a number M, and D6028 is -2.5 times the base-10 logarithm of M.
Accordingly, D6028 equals 0.04 mag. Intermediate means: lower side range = 2.44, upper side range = 2.41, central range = 2.33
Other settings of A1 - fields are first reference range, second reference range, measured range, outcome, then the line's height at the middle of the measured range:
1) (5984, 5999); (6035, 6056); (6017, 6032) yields 1.9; 2.52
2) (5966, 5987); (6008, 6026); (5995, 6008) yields -1.5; 2.27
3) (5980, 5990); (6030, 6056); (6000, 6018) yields 1.0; 2.35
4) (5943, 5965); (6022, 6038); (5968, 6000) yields -4.2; 2.23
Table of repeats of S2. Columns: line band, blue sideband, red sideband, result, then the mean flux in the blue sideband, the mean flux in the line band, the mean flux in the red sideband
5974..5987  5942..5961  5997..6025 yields -1.1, 2.12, 2.38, 2.27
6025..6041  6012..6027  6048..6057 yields -0.8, 2.14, 2.37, 2.42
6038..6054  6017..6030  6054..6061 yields -1.5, 2.18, 2.53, 2.38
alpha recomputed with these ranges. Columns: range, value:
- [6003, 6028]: 2.22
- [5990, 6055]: 2.38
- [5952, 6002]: 2.45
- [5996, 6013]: 2.43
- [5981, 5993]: 2.32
